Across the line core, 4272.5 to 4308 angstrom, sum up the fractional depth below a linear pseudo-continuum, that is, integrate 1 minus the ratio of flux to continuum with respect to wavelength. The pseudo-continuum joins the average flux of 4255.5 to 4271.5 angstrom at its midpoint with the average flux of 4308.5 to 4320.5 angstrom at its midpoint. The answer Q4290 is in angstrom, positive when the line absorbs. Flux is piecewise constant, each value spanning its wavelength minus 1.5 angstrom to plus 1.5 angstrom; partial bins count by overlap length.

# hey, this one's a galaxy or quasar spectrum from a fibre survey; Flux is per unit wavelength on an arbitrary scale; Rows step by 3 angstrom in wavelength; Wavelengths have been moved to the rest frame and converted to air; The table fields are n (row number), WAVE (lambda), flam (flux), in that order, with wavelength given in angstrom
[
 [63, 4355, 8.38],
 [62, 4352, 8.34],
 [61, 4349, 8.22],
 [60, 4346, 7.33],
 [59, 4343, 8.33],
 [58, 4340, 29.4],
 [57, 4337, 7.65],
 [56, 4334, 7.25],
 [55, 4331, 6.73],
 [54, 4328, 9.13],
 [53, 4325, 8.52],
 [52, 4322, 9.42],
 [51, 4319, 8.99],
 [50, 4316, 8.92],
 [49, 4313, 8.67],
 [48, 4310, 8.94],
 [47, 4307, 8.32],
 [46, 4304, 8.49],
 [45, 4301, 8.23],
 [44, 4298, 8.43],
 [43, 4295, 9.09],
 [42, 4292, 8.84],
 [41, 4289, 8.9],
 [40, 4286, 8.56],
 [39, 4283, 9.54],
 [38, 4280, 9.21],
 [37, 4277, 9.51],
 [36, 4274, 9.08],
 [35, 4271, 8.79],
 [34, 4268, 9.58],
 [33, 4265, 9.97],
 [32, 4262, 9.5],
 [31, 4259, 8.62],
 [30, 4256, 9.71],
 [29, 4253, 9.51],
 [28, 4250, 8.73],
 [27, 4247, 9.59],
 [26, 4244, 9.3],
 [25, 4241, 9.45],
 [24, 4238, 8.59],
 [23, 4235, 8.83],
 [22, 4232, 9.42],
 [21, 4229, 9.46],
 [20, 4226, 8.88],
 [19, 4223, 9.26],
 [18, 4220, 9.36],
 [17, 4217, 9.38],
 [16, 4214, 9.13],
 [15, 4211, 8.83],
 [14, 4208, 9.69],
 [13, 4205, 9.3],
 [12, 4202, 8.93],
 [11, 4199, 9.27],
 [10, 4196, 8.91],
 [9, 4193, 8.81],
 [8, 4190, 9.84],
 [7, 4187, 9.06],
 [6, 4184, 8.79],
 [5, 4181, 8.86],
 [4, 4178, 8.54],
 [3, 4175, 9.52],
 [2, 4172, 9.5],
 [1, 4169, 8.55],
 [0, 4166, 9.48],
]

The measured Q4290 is 1.0 angstrom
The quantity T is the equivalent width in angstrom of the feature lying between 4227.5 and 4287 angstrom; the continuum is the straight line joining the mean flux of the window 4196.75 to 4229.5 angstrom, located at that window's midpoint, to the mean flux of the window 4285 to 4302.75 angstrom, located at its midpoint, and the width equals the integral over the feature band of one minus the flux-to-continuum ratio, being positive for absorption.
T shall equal -2.24 angstrom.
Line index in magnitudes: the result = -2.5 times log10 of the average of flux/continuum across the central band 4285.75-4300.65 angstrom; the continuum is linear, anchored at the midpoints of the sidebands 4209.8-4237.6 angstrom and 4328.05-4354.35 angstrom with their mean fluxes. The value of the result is 0.13 mag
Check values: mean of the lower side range 9.15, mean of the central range 8.74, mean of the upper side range 10.3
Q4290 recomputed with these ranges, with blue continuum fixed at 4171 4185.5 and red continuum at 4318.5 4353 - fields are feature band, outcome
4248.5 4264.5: 0.4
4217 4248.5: 0.5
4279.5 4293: 1.0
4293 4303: 1.2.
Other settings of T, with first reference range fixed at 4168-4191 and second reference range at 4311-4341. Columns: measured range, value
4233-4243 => 0.5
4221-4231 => 0.2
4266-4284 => 0.9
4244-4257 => 0.3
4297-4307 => 1.6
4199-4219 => 0.2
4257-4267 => 0.3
